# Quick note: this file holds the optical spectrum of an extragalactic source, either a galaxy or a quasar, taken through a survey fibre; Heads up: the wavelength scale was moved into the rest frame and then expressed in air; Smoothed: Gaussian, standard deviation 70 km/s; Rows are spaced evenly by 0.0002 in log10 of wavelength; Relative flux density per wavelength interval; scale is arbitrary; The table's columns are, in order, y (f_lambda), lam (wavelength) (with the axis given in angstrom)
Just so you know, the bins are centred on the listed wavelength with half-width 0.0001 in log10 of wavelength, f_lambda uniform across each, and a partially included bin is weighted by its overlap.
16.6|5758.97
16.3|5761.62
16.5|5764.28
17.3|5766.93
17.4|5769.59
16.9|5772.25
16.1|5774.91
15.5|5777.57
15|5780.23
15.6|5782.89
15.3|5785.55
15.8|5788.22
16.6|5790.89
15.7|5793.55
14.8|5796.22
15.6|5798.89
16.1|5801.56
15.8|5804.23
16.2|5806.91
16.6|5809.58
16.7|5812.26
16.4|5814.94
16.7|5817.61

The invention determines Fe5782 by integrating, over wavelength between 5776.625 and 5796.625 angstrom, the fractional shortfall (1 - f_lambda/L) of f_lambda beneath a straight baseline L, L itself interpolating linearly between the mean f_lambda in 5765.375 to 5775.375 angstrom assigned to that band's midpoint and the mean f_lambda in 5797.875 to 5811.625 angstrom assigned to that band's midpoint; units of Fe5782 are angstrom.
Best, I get 1.2 angstrom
